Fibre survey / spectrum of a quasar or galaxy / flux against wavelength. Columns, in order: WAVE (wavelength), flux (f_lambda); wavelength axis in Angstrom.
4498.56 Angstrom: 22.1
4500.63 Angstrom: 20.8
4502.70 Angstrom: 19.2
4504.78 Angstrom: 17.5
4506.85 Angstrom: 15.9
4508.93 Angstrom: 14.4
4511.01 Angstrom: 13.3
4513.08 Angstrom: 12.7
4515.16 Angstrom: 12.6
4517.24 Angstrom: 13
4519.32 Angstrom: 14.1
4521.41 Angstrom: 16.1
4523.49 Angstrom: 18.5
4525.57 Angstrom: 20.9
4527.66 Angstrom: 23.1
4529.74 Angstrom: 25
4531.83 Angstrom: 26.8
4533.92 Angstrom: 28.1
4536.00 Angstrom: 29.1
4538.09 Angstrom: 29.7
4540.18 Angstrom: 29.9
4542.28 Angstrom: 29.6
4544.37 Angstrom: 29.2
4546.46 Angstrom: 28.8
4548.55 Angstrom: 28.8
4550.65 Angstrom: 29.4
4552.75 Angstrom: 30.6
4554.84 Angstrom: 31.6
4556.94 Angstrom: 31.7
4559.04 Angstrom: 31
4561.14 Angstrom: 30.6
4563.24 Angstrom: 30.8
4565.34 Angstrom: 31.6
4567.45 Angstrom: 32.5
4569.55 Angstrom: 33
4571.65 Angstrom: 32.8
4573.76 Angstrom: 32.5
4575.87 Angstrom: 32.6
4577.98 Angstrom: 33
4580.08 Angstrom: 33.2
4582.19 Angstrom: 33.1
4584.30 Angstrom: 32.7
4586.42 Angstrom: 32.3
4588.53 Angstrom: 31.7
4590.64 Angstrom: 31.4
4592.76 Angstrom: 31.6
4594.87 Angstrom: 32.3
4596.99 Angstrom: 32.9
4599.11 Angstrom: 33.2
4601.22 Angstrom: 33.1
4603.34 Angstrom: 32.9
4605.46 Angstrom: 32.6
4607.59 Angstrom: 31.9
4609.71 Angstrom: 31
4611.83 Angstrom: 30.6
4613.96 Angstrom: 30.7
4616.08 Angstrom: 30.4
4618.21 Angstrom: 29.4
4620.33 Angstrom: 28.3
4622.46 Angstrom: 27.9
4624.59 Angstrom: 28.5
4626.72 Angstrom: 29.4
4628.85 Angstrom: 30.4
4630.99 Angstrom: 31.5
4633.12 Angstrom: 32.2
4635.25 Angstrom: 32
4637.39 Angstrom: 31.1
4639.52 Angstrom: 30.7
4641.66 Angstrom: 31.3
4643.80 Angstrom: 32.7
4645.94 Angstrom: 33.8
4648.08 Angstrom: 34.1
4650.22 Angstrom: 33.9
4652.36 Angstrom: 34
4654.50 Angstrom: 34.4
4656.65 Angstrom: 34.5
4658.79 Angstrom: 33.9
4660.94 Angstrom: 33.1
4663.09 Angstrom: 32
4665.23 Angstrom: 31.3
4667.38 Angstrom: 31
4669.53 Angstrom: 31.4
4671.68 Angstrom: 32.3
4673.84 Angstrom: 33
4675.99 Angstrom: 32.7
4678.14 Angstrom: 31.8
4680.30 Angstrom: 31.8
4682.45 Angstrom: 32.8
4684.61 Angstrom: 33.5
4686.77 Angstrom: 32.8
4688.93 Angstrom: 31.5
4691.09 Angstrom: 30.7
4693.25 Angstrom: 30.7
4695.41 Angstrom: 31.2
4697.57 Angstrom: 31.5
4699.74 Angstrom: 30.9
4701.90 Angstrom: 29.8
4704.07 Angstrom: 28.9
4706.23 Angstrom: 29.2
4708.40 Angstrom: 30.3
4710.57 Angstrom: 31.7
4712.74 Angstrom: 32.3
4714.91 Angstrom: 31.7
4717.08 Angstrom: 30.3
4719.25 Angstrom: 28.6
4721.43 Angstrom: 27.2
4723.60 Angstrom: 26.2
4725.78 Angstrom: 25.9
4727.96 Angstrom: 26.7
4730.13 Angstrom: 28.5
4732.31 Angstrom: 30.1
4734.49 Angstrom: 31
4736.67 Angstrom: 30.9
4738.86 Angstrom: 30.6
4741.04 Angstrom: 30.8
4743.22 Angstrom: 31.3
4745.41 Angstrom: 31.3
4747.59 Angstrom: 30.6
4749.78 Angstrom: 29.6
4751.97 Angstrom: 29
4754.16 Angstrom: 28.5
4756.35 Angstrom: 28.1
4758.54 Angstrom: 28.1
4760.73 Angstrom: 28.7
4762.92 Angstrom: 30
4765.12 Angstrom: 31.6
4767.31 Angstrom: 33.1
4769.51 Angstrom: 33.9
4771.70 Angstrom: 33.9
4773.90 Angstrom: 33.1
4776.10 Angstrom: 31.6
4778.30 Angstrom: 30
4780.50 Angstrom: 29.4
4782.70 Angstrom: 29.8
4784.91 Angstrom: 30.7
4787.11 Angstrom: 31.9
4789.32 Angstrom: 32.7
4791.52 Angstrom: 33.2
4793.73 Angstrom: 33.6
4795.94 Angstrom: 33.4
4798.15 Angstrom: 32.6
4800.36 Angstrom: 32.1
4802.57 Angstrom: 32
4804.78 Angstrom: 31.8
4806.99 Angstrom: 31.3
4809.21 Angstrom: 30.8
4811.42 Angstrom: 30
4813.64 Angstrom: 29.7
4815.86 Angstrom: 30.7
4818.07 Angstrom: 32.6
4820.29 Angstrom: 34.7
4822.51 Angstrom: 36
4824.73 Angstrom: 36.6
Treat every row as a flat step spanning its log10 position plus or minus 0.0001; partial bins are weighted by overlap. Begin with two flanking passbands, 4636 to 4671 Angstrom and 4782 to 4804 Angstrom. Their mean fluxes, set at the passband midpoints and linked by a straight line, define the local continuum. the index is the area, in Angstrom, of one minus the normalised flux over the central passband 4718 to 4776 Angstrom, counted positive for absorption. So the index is 4.4 Angstrom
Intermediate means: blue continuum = 32.7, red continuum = 32.2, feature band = 29.9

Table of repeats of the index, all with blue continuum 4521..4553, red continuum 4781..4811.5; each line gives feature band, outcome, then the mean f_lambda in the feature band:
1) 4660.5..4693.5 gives -2.92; 32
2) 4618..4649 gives -2.56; 30.9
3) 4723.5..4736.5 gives 0.90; 28.4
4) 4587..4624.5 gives -4.36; 31.2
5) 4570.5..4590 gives -3.67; 32.6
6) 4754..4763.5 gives 0.76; 28.6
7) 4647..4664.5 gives -2.83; 33.7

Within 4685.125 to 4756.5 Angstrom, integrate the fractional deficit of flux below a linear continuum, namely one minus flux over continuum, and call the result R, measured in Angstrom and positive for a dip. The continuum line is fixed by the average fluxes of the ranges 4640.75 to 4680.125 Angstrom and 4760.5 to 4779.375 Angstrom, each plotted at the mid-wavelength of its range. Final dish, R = 5.1 Angstrom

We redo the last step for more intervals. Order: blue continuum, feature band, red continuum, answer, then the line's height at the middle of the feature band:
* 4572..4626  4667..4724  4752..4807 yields 0.8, 31.5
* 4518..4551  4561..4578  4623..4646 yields -3.1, 27.3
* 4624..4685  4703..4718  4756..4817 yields 0.6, 31.9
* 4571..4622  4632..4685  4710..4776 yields -2.5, 31.1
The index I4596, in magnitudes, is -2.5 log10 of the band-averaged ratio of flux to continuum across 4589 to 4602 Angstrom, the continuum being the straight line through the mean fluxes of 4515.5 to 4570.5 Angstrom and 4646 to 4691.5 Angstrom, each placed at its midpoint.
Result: -0.11 mag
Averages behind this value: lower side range 26.9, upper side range 32.7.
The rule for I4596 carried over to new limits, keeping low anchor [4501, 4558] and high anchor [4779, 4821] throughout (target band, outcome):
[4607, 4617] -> -0.20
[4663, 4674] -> -0.16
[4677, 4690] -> -0.16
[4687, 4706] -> -0.09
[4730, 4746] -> -0.03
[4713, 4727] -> 0.02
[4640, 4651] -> -0.23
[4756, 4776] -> -0.02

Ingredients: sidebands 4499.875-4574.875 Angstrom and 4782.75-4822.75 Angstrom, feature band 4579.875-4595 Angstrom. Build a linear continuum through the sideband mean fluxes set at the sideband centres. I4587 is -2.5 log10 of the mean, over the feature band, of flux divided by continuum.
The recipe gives -0.22 mag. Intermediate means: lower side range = 24.9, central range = 32.2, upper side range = 32.1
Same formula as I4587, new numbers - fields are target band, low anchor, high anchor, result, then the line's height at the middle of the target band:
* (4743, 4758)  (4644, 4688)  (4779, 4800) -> 0.091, 32.2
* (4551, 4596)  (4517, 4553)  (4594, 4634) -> -0.145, 28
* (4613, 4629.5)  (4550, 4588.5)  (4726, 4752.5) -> 0.071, 31.3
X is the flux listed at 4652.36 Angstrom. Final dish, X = 34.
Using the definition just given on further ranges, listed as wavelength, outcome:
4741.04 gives 30.8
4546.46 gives 28.8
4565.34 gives 31.6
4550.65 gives 29.4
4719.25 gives 28.6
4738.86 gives 30.6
